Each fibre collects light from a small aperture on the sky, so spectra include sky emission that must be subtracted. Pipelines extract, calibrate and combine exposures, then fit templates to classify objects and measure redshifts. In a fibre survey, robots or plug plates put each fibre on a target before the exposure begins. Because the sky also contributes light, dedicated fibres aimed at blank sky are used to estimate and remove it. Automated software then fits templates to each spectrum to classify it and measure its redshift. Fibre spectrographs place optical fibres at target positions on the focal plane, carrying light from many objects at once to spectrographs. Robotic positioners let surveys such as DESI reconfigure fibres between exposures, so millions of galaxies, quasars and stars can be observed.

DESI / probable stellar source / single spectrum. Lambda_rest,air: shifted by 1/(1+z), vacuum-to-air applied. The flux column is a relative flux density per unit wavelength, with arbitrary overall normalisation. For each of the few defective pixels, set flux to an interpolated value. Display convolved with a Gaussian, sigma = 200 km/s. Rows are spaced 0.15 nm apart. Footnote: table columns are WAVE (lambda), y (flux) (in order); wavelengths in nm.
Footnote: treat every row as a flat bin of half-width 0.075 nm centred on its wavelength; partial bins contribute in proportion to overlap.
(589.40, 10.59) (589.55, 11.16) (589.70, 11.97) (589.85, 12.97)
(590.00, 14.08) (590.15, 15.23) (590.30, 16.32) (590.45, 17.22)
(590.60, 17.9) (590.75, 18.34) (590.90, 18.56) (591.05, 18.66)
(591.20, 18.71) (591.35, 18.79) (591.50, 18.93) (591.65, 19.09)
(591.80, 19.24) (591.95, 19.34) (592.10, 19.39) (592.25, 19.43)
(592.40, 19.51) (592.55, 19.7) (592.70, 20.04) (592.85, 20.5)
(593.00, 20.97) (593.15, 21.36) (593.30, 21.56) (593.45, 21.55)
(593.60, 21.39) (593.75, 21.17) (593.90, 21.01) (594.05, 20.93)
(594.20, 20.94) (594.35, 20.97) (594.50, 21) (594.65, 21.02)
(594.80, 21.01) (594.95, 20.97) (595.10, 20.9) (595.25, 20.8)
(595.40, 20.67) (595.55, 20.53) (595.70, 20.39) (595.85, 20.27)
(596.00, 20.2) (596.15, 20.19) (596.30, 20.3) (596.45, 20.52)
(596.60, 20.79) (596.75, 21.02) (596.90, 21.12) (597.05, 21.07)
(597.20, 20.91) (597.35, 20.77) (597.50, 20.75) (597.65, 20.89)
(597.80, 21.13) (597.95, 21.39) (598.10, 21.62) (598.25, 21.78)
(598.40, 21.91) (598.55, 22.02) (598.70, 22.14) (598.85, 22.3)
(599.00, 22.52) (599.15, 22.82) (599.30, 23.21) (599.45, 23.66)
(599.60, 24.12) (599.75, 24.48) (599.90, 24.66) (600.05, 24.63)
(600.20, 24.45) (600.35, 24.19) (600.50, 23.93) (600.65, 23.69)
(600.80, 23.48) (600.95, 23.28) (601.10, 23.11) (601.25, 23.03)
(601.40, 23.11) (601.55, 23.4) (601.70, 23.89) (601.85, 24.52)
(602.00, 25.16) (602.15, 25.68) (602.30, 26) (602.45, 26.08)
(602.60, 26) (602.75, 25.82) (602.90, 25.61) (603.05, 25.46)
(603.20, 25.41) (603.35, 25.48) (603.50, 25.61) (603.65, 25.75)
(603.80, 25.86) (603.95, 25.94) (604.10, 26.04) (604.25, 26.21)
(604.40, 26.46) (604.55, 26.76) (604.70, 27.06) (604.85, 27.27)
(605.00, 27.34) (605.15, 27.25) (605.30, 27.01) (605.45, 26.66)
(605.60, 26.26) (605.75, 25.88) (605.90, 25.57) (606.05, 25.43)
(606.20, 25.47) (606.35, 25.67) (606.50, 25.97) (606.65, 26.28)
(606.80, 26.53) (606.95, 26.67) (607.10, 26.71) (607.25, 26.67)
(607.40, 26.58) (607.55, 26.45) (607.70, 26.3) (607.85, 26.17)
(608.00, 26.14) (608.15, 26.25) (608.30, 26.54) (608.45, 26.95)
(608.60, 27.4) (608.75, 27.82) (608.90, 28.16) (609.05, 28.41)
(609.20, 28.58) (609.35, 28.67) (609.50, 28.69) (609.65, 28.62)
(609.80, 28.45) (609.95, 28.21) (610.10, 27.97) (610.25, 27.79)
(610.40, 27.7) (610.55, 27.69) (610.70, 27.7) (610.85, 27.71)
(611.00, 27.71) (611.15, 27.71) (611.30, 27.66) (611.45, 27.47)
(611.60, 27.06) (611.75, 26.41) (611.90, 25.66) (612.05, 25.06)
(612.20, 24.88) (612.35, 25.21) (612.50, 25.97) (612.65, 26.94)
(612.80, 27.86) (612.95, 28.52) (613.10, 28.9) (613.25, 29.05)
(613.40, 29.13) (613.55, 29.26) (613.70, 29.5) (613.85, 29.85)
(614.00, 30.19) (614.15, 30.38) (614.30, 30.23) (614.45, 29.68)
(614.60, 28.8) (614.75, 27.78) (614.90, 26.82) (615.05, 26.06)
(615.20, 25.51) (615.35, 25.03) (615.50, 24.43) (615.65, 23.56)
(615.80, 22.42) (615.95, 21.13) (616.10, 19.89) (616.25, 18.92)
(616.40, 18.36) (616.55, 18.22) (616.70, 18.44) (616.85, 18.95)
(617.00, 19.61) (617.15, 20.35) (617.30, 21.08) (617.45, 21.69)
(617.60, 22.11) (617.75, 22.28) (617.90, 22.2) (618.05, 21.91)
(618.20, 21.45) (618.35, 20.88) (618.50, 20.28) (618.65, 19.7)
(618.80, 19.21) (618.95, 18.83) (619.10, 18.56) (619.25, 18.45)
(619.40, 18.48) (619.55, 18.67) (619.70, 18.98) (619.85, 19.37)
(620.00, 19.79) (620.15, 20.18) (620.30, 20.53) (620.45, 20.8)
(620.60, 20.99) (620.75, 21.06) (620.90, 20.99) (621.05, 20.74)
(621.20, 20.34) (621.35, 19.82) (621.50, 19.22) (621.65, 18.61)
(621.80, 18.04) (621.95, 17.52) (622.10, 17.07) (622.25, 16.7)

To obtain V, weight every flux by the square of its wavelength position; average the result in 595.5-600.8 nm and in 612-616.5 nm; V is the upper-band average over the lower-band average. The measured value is 1.26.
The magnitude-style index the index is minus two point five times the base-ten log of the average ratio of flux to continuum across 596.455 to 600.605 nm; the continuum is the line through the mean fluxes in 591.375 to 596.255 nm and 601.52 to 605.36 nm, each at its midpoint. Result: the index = 0.04 mag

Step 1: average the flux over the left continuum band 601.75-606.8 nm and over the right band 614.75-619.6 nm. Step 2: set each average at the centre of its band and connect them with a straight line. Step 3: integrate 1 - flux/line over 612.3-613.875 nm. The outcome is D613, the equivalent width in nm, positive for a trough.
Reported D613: -0.38 nm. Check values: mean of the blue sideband 26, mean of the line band 28.2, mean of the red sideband 21.2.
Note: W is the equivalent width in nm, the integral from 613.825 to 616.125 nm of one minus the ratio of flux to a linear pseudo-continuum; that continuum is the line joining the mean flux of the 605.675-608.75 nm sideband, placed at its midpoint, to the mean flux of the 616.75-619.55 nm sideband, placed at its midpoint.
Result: -0.45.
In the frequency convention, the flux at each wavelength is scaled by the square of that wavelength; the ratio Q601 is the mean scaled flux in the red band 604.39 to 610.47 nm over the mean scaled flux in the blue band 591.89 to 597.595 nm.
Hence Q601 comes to 1.4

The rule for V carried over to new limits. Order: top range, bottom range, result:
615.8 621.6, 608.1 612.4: 0.75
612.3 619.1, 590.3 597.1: 1.28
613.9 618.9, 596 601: 1.09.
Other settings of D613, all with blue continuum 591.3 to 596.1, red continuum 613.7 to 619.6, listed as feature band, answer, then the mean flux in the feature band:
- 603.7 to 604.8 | -0.25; 26.3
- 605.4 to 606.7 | -0.26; 25.9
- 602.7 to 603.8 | -0.22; 25.6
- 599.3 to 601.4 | -0.28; 23.8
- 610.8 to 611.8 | -0.24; 27.4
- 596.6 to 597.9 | -0.01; 21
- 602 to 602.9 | -0.19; 25.8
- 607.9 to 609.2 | -0.32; 27.3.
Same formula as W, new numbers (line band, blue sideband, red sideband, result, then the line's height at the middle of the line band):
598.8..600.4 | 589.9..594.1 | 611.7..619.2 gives -0.23 nm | 20.8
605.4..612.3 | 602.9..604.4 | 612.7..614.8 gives 0.15 nm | 27.5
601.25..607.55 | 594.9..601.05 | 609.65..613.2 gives -0.36 nm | 24.5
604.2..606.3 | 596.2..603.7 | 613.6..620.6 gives -0.32 nm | 23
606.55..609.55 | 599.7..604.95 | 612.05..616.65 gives -0.18 nm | 25.5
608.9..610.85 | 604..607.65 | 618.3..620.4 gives -0.31 nm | 24.3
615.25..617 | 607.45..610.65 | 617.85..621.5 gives 0.13 nm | 22.6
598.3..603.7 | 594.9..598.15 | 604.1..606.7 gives -0.13 nm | 23.6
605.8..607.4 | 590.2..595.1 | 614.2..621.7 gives -0.41 nm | 20.7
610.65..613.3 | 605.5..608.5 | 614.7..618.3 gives -0.34 nm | 24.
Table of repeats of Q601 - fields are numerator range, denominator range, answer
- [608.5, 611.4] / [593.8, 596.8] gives 1.42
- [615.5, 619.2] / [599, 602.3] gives 0.90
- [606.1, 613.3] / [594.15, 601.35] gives 1.29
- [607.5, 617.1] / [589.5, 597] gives 1.45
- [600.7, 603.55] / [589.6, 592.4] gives 1.47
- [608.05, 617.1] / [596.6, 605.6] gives 1.13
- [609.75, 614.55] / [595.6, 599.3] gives 1.38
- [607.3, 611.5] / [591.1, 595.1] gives 1.43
